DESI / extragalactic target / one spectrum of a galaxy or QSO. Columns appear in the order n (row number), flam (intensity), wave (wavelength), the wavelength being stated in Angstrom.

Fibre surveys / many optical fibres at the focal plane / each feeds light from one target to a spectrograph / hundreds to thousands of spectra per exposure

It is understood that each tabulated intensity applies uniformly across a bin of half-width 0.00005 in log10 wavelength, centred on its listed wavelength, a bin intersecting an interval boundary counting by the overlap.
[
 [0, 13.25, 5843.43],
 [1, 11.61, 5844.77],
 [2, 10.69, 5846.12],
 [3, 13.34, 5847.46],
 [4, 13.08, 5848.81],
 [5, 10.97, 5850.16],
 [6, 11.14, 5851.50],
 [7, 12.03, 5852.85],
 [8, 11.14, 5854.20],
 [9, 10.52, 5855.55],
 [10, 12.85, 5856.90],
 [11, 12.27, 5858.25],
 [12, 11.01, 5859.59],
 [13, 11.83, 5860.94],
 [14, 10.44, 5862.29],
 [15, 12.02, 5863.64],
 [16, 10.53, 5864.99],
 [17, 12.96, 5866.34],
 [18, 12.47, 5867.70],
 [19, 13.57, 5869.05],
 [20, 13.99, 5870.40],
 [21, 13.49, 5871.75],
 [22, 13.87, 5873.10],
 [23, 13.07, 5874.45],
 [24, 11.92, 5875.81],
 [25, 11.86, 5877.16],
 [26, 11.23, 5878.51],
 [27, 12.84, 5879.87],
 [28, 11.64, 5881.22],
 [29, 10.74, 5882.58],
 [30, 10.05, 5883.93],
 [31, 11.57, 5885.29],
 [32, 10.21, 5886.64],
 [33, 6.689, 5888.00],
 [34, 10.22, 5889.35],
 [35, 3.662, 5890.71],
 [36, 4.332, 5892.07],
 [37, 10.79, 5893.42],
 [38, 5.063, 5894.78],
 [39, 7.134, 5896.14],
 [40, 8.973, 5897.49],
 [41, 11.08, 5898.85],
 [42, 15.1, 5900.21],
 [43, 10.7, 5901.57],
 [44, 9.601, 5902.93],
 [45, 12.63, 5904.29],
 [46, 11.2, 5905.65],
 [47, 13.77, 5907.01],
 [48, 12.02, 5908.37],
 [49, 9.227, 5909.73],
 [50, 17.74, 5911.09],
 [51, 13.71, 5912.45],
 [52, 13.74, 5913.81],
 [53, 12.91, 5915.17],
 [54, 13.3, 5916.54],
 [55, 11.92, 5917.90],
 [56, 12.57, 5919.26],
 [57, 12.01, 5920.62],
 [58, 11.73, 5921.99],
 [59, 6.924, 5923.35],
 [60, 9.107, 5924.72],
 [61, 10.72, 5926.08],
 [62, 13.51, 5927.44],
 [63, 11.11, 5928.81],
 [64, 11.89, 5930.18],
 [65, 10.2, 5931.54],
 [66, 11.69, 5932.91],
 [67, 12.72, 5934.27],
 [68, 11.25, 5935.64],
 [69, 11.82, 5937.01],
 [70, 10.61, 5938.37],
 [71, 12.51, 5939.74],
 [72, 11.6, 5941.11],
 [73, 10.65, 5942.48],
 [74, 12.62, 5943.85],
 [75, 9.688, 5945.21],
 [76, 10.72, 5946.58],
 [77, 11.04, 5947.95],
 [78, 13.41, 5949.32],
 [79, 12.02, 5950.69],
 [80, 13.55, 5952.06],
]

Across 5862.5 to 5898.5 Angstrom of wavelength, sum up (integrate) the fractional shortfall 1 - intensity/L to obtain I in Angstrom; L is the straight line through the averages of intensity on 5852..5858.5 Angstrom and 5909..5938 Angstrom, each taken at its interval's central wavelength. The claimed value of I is 3.6 Angstrom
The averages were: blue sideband 11.7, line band 10.6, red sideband 11.9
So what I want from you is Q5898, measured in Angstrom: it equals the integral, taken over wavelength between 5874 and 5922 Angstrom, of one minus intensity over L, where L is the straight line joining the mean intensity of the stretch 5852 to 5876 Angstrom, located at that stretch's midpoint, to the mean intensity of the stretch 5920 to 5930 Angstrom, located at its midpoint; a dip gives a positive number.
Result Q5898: 1.5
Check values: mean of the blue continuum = 12.2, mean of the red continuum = 10.8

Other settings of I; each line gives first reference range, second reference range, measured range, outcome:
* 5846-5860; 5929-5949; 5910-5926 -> -1.0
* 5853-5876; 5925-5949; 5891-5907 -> 2.9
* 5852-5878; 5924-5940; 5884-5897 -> 4.4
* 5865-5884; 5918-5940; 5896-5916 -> -0.6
